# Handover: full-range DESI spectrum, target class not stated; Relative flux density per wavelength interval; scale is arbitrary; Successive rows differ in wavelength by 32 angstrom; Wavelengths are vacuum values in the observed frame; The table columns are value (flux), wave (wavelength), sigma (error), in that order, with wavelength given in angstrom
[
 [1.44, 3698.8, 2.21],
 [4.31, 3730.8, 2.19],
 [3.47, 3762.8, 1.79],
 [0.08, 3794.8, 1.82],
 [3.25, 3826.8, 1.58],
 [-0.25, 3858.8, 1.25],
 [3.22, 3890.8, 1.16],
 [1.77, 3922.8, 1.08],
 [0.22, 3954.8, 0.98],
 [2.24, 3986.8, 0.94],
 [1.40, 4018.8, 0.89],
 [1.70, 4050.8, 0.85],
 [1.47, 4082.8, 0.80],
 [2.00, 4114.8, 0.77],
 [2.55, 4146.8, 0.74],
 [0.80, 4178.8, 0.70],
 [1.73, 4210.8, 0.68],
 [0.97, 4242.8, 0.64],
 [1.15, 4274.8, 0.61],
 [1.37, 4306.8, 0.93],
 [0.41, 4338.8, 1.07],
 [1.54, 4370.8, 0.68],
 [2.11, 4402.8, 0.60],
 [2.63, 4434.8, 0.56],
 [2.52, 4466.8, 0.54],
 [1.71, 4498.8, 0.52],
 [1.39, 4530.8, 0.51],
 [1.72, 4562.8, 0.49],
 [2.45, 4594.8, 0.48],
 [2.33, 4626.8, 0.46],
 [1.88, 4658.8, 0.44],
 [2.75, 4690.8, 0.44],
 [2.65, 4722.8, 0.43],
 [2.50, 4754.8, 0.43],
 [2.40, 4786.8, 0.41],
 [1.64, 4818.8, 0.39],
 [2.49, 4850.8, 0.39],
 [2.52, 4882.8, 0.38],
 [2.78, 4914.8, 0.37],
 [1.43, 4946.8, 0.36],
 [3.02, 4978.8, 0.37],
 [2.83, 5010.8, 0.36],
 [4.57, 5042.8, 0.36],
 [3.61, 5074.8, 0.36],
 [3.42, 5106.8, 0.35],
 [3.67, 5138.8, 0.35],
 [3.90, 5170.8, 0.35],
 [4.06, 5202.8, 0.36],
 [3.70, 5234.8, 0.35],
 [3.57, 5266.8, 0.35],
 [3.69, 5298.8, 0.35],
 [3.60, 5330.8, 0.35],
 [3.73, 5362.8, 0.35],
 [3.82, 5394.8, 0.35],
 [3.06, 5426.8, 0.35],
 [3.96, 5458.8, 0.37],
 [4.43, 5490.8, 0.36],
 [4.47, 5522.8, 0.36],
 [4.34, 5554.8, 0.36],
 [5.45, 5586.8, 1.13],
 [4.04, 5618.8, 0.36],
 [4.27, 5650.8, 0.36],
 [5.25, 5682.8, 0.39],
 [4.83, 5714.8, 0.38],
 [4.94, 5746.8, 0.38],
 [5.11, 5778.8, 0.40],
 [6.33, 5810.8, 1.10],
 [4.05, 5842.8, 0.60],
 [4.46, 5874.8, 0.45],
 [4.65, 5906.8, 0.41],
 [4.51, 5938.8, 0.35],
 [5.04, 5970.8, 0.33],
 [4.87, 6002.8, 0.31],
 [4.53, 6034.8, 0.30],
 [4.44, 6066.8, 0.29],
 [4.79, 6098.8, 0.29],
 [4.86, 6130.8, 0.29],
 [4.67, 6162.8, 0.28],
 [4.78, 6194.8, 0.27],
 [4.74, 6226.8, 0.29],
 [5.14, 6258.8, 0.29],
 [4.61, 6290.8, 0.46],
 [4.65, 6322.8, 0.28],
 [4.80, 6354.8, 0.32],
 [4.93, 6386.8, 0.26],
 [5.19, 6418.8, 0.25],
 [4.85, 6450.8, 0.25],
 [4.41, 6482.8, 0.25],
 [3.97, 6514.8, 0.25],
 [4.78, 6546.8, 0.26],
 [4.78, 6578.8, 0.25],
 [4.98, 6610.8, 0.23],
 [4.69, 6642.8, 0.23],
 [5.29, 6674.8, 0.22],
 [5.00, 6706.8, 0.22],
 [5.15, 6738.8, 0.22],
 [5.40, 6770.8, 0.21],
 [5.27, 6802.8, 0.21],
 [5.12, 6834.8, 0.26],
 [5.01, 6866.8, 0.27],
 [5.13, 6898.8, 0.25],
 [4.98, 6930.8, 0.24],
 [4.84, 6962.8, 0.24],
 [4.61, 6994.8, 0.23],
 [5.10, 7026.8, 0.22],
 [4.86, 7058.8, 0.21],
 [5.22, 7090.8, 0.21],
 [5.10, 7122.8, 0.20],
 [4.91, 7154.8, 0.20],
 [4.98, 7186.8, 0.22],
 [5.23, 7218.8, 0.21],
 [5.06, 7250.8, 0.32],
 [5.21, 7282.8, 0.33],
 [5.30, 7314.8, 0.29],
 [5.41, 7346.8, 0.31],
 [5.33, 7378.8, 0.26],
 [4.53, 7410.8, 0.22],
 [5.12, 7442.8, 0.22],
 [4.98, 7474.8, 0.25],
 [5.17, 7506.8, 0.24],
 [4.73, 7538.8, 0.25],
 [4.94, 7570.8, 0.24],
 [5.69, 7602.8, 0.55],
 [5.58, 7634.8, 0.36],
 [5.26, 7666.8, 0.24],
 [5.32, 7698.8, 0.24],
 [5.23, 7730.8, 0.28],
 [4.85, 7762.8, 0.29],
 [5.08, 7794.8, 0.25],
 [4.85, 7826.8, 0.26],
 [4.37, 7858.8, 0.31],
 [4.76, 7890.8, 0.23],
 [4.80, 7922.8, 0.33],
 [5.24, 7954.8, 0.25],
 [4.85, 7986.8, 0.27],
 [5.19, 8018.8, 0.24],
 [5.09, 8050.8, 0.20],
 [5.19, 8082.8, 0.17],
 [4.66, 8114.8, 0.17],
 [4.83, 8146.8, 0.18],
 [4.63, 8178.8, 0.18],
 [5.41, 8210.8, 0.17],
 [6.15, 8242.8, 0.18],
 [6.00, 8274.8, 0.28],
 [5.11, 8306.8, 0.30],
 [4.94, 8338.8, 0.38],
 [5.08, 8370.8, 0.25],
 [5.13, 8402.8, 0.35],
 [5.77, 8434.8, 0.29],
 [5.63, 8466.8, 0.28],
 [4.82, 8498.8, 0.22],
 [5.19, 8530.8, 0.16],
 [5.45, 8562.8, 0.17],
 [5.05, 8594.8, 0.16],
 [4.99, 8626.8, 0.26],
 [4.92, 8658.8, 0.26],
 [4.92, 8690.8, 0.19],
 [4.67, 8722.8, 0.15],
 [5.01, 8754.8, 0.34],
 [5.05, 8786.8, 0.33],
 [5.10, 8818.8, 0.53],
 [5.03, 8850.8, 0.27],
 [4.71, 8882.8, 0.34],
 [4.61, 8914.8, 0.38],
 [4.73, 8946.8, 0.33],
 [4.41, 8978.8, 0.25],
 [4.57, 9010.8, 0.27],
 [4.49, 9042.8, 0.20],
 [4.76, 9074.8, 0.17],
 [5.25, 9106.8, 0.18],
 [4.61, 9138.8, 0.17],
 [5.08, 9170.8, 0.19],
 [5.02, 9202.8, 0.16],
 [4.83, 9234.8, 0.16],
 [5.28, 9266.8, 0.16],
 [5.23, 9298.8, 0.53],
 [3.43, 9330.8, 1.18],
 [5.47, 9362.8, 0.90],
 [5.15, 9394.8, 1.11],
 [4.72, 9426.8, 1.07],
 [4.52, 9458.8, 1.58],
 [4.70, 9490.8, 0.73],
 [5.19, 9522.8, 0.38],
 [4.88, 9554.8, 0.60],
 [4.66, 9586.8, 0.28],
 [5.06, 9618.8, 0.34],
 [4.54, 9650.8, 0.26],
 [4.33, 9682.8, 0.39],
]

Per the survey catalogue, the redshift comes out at 0.26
